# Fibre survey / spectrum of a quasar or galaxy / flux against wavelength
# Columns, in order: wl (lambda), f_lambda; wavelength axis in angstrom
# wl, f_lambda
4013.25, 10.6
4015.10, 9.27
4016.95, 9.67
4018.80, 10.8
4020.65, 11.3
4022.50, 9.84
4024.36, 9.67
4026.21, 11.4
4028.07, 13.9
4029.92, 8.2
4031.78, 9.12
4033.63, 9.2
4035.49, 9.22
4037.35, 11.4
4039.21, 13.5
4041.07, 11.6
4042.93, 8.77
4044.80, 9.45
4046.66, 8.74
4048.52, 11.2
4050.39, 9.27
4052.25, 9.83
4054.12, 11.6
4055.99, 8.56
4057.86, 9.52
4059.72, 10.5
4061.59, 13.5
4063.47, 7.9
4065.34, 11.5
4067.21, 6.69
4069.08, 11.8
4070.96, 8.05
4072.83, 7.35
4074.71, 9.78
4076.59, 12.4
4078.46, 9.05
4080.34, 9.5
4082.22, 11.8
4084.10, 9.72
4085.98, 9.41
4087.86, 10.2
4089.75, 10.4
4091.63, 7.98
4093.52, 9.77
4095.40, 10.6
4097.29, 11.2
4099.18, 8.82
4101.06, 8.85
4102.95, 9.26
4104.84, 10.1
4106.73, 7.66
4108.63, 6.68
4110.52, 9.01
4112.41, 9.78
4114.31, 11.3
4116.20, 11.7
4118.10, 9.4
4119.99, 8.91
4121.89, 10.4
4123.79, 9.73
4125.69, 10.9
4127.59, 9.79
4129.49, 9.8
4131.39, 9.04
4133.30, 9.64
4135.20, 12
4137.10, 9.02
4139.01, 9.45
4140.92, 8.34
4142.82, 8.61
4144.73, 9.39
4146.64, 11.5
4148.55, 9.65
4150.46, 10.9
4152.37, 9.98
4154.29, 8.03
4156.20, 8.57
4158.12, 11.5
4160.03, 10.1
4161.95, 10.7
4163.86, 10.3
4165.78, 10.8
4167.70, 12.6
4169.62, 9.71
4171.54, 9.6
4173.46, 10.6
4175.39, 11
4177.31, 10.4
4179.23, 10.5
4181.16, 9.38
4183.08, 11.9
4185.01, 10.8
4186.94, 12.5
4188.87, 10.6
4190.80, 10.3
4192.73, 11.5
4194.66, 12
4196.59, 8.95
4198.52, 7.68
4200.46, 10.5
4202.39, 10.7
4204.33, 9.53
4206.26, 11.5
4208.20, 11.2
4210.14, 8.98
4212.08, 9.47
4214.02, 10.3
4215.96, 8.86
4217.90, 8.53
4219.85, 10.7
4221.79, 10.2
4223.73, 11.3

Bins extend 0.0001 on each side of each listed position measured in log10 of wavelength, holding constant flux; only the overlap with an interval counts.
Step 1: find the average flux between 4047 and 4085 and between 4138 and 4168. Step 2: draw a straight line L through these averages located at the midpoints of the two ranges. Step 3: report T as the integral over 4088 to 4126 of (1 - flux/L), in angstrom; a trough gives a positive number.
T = 1.3 angstrom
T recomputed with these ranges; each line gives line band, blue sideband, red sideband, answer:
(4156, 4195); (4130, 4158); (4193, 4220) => -3.8 angstrom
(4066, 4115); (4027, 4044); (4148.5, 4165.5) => 3.8 angstrom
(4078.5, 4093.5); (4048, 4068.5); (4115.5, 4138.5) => 0.3 angstrom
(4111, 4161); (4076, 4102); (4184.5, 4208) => 1.6 angstrom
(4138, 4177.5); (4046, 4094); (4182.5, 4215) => 0.8 angstrom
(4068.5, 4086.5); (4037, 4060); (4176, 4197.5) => 0.9 angstrom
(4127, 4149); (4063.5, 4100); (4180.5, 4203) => 1.1 angstrom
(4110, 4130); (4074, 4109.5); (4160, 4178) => -0.2 angstrom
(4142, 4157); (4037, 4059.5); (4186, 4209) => 1.3 angstrom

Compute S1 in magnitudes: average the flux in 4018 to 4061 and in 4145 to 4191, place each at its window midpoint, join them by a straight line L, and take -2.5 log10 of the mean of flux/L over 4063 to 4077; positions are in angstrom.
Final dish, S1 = 0.108 mag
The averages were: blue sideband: 10.3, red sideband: 10.5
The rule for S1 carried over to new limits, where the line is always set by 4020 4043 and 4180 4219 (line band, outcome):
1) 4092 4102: 0.08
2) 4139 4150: 0.09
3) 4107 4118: 0.10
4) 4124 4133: 0.06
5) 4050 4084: 0.06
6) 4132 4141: 0.06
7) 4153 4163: 0.06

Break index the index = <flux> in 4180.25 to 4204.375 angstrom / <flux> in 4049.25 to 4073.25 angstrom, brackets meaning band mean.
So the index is 1.08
